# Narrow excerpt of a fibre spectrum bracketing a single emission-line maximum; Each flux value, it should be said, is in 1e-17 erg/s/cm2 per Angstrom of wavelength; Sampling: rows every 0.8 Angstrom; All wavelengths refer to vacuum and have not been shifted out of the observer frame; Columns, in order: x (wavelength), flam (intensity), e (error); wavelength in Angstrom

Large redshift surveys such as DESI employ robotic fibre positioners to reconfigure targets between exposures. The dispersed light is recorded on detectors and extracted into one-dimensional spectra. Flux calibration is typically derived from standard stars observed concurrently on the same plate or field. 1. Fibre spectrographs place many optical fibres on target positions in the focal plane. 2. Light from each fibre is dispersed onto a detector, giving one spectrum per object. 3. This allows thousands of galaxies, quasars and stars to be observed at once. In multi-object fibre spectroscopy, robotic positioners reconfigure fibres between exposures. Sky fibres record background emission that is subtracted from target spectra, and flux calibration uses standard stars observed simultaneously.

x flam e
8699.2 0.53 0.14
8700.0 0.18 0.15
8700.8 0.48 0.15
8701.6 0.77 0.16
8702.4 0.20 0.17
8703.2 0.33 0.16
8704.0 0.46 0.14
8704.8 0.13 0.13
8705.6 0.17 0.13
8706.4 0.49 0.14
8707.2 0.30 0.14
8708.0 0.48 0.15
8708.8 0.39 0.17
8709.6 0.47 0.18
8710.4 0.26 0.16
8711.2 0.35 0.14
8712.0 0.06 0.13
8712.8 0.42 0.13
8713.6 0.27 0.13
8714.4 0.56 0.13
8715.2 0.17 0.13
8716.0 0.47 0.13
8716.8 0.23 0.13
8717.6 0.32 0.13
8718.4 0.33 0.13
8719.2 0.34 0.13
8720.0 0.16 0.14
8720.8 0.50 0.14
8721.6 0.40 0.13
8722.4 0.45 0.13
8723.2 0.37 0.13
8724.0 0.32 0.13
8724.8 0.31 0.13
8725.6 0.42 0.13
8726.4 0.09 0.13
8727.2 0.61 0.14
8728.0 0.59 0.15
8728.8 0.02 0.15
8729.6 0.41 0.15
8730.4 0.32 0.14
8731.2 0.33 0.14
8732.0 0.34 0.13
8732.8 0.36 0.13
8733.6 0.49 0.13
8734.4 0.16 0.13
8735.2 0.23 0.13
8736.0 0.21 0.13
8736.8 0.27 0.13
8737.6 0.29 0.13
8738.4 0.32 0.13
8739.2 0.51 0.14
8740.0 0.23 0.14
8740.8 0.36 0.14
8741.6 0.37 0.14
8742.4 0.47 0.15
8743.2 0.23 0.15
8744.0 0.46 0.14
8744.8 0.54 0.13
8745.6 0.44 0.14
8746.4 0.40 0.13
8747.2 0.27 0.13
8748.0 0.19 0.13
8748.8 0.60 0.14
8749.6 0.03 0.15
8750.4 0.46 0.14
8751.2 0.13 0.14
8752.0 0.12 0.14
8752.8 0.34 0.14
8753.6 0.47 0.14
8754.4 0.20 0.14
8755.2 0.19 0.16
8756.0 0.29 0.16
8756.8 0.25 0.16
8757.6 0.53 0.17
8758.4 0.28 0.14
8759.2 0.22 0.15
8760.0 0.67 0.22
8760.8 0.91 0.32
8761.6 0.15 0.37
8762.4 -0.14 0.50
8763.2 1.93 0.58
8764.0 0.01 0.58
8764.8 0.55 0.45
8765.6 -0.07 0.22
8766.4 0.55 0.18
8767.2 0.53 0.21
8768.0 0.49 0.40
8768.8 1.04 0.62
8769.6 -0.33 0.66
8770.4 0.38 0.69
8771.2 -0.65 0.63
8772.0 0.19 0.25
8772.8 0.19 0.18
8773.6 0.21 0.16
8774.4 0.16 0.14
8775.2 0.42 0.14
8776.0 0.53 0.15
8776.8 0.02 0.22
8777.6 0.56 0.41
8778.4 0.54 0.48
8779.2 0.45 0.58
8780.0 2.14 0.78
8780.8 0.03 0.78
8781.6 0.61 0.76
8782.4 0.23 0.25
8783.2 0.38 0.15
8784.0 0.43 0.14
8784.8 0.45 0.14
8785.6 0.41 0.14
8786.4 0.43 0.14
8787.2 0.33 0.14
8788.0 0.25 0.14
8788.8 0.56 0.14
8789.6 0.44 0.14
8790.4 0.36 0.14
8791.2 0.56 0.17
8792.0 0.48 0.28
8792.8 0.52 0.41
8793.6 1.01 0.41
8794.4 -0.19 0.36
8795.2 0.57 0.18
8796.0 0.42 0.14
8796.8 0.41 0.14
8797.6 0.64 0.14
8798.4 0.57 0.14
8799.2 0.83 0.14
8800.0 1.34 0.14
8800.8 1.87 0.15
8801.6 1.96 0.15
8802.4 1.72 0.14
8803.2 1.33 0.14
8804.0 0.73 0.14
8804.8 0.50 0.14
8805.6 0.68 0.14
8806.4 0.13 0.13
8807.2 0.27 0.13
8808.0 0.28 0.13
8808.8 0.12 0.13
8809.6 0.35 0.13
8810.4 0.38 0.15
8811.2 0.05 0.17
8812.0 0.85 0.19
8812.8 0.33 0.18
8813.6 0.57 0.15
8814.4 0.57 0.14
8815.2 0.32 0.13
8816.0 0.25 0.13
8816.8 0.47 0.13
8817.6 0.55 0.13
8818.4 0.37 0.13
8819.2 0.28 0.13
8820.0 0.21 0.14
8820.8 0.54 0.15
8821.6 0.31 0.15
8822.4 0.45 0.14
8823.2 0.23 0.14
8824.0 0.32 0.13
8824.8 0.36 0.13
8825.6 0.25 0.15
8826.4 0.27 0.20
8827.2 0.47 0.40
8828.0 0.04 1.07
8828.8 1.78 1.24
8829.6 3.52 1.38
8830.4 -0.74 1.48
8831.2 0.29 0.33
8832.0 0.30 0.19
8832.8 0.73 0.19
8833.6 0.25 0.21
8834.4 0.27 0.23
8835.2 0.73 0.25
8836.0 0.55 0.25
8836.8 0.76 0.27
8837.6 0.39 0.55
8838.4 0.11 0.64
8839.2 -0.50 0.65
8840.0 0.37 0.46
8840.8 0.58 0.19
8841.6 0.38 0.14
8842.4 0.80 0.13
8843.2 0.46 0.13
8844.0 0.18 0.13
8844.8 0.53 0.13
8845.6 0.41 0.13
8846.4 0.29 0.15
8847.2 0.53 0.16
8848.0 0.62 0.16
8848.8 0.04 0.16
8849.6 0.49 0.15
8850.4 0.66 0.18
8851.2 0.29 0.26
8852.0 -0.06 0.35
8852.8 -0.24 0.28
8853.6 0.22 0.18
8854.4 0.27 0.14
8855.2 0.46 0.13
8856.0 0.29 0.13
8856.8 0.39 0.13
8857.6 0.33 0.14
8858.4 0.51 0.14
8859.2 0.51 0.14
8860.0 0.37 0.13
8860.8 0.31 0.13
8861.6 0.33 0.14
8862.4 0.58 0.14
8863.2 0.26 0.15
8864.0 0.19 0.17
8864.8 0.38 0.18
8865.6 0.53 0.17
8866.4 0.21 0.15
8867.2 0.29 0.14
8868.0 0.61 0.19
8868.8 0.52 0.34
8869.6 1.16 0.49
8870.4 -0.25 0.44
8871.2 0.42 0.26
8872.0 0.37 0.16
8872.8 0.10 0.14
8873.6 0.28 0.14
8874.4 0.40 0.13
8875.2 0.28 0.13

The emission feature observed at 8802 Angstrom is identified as H-beta 4861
